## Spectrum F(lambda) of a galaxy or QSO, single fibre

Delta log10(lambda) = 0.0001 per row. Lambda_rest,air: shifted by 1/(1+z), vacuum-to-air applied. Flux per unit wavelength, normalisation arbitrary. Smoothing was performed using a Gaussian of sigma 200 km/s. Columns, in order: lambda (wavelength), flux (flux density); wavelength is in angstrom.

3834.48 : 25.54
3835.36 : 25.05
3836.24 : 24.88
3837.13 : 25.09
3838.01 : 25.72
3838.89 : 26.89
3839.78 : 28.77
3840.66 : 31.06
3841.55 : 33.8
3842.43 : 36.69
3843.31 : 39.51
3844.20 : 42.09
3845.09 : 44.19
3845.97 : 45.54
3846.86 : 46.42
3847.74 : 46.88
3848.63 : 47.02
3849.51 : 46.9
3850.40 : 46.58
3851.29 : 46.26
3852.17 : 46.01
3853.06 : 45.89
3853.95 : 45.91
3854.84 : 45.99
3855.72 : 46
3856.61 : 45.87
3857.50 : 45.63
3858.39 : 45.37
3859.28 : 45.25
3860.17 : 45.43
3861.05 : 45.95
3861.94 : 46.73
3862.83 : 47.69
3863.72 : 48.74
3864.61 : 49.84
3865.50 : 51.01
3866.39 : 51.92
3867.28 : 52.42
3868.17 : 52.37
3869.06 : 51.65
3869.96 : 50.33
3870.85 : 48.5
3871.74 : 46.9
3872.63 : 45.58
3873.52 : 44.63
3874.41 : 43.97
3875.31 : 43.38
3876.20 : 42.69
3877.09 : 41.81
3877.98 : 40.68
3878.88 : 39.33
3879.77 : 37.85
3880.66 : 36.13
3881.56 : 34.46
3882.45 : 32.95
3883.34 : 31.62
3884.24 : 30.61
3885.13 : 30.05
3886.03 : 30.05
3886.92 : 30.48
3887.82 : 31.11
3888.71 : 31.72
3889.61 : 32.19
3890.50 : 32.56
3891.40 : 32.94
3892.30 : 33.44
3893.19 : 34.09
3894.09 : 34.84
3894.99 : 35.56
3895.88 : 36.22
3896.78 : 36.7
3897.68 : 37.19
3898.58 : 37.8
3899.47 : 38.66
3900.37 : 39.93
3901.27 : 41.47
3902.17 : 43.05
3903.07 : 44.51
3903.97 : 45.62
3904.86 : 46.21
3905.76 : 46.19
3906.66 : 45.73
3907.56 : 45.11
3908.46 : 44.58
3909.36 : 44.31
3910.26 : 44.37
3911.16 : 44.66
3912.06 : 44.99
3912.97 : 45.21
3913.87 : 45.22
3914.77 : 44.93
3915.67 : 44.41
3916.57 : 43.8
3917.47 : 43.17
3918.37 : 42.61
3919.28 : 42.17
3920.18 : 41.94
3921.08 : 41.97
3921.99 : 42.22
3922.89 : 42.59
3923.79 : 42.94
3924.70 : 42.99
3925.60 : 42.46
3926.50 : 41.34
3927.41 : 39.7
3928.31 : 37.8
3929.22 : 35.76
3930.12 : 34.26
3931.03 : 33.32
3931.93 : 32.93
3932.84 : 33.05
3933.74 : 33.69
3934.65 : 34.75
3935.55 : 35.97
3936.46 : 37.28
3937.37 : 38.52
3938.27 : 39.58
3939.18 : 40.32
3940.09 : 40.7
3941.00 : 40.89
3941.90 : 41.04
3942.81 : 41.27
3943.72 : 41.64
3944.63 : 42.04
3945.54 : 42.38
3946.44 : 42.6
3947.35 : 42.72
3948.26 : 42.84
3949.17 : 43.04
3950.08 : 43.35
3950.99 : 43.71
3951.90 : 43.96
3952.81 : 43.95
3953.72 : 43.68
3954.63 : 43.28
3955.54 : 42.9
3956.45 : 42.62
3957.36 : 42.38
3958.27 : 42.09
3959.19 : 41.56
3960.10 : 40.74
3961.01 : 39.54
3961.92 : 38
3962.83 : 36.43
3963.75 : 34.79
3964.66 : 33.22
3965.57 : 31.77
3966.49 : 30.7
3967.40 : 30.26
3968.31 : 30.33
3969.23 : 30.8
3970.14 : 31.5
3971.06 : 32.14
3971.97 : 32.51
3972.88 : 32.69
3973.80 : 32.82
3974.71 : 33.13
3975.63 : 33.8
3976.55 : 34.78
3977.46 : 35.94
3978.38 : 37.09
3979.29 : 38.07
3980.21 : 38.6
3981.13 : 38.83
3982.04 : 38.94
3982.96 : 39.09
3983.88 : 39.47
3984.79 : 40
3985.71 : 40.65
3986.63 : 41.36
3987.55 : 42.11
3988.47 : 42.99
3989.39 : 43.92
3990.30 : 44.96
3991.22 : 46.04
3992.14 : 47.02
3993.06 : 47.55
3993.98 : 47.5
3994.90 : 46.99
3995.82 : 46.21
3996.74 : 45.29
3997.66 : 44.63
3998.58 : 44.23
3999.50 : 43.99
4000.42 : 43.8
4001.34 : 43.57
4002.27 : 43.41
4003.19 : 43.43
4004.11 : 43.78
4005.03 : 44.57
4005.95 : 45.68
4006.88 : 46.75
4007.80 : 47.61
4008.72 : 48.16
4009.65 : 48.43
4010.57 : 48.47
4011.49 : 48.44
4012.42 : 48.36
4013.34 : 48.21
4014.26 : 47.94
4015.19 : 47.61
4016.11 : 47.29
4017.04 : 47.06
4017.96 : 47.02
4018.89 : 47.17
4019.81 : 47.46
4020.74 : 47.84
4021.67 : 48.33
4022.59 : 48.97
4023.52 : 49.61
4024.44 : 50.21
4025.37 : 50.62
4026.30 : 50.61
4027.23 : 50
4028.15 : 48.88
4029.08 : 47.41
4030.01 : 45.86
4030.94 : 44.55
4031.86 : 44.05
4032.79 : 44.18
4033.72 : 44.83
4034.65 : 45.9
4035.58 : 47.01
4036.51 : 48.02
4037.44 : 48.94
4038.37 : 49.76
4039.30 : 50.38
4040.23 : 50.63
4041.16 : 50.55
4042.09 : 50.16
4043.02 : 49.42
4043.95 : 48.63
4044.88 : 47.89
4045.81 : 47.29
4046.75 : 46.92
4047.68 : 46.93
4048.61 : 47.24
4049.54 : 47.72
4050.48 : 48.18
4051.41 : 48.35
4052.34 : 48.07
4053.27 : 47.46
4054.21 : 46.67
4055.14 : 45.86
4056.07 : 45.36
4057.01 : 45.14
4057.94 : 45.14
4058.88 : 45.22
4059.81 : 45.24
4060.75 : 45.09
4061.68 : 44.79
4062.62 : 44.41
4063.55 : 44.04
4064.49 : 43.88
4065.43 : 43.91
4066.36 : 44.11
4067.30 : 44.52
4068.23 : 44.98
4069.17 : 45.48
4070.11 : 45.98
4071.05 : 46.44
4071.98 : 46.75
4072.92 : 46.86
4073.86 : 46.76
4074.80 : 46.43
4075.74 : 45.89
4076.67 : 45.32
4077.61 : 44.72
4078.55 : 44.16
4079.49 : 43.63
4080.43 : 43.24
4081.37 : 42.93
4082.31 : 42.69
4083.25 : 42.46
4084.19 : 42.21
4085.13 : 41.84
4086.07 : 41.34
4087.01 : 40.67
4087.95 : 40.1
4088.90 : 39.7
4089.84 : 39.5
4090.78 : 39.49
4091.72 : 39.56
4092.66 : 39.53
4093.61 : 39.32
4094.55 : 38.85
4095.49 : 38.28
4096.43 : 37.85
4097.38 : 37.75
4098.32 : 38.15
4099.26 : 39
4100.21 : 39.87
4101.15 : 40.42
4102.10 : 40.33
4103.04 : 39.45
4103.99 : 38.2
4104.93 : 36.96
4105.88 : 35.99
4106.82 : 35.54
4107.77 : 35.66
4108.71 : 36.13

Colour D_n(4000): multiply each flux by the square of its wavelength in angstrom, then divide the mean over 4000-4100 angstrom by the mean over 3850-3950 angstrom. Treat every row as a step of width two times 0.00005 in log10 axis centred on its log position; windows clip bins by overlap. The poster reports 1.18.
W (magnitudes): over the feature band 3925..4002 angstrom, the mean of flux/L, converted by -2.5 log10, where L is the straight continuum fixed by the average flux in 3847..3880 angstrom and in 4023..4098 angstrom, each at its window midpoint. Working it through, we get 0.16 mag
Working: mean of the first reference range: 46.4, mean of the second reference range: 45.2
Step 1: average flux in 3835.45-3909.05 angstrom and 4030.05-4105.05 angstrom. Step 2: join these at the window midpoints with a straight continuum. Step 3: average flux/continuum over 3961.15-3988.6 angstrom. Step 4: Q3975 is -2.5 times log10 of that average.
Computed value 0.19 mag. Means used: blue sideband 40.8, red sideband 44.3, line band 35.7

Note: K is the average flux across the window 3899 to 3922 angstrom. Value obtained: 43.8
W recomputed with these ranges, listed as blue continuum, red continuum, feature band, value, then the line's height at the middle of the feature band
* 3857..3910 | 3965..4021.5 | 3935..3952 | 0.01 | 41.6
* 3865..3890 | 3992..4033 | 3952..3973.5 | 0.20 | 44.6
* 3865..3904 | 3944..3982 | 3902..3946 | -0.07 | 38.8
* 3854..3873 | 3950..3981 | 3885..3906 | 0.21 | 44.6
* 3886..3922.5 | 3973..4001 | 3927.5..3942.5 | 0.10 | 40.6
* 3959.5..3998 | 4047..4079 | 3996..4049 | -0.12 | 42.3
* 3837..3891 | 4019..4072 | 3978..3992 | 0.11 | 45.2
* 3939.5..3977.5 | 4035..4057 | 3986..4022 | -0.06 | 43.4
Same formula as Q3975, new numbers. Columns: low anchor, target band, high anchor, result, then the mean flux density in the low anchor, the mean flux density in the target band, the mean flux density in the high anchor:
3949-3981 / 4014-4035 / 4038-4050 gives -0.04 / 37.3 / 47.5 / 48.7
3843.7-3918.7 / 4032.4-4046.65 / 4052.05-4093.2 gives -0.11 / 42.4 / 48.2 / 44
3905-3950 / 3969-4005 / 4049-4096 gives 0.05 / 41.2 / 40.5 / 44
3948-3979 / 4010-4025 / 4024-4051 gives -0.07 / 37.4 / 48.2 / 48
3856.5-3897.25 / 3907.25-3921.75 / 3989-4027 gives -0.03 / 40.8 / 43.9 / 46.8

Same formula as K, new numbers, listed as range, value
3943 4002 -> 40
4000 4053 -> 47.5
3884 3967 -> 39.6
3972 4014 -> 42.6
